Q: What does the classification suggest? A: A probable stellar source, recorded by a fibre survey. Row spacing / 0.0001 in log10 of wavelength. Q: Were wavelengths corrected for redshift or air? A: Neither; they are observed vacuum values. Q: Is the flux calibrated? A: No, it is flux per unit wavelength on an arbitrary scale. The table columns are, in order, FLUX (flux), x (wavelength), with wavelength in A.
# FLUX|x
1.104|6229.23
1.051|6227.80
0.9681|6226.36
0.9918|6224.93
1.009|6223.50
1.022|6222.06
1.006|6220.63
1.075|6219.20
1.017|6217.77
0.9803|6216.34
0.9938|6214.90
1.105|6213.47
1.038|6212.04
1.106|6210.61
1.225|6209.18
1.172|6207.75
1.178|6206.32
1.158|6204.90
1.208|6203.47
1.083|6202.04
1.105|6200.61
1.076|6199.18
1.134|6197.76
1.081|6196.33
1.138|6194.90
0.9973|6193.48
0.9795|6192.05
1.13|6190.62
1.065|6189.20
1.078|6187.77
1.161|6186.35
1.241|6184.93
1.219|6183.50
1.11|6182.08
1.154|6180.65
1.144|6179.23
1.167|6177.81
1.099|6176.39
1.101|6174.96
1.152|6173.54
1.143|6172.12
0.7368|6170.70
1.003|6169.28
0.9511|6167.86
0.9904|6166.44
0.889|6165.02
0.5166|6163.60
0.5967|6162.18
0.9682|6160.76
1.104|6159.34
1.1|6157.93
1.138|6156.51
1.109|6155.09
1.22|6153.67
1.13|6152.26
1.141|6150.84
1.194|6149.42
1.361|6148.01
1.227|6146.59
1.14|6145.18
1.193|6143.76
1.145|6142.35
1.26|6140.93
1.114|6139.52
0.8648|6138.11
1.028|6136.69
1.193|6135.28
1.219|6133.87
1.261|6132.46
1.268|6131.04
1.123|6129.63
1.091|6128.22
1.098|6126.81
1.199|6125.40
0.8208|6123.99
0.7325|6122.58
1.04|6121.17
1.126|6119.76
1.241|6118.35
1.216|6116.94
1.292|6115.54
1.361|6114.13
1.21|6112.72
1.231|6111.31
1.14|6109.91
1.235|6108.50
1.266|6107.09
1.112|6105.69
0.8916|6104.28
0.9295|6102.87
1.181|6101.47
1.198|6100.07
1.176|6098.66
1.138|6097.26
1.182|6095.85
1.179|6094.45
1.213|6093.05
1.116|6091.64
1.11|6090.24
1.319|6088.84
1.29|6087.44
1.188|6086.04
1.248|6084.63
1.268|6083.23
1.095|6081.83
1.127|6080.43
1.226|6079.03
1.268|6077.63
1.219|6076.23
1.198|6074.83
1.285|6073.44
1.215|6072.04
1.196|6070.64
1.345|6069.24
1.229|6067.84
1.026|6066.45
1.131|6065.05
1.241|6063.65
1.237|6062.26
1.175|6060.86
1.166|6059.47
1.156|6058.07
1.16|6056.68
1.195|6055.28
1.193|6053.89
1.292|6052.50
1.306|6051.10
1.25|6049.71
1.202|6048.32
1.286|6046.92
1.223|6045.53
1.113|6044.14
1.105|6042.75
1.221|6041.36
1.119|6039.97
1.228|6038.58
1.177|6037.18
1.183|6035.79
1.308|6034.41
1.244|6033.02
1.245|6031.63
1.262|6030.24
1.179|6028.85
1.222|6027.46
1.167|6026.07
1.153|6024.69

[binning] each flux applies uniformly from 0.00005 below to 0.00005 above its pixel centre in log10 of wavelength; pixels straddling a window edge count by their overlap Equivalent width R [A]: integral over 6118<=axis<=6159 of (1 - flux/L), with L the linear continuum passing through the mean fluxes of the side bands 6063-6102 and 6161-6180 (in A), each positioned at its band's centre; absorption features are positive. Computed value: -3.2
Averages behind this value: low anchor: 1.2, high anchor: 0.962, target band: 1.13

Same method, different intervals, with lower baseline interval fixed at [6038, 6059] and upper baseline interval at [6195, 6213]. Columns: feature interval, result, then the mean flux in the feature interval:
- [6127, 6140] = 0.39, 1.13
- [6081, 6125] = 0.91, 1.15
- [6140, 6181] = 2.85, 1.07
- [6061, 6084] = -0.28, 1.21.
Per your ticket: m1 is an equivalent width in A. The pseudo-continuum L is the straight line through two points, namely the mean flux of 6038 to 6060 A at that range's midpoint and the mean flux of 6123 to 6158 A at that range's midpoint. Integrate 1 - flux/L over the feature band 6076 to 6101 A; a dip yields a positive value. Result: -0.4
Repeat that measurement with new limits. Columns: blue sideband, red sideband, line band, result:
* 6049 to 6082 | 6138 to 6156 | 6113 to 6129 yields 0.9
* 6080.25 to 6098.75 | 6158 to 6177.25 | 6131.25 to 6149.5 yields -2.4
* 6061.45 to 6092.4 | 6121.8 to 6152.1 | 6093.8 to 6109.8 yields 0.5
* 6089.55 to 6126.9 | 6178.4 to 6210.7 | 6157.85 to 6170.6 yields 2.8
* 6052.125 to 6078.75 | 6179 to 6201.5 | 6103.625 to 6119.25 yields -0.4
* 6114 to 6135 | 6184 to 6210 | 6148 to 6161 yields -0.1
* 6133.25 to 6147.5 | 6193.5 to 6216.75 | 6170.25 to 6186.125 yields 0.0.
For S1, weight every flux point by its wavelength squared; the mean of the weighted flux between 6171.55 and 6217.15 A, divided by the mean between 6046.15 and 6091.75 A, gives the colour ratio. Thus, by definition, 1.0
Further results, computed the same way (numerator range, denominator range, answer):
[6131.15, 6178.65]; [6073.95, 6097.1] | 0.92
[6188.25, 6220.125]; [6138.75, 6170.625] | 1.05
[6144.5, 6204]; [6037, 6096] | 0.93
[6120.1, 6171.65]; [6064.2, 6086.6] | 0.90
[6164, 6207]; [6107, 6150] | 0.96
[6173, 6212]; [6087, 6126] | 1.01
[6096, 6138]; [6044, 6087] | 0.95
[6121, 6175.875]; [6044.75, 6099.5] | 0.91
